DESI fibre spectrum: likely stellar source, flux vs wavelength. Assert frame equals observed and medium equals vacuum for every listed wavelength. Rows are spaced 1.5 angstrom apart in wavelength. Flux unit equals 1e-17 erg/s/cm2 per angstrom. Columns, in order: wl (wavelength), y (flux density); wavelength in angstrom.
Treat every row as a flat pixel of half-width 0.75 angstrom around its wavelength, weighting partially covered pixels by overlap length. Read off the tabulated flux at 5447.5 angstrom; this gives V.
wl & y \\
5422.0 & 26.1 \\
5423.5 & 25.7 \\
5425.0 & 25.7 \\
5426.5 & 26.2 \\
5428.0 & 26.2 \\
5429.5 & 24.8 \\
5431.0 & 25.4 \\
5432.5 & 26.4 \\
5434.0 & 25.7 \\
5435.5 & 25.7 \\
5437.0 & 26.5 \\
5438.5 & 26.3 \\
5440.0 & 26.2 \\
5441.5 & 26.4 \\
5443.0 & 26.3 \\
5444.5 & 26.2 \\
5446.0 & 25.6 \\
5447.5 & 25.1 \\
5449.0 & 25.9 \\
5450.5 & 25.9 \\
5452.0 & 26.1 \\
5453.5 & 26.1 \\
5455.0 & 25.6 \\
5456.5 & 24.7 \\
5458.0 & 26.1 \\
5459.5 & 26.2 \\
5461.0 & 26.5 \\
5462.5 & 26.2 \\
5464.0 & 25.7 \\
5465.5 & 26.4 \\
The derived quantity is 25.1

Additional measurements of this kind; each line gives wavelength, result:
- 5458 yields 26.1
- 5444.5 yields 26.2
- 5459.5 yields 26.2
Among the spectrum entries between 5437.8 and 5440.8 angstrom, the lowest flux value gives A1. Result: 26.2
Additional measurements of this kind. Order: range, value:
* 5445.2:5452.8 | 25.1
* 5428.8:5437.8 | 24.8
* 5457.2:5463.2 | 26.1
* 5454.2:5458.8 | 24.7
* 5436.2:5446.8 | 25.6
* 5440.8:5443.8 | 26.3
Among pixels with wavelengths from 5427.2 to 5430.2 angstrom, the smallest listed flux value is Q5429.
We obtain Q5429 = 24.8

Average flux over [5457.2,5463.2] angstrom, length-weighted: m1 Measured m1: 26.2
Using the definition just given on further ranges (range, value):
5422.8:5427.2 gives 25.9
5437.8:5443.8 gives 26.3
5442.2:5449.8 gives 25.8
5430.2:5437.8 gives 25.9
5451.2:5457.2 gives 25.6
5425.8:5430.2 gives 25.7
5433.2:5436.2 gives 25.7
